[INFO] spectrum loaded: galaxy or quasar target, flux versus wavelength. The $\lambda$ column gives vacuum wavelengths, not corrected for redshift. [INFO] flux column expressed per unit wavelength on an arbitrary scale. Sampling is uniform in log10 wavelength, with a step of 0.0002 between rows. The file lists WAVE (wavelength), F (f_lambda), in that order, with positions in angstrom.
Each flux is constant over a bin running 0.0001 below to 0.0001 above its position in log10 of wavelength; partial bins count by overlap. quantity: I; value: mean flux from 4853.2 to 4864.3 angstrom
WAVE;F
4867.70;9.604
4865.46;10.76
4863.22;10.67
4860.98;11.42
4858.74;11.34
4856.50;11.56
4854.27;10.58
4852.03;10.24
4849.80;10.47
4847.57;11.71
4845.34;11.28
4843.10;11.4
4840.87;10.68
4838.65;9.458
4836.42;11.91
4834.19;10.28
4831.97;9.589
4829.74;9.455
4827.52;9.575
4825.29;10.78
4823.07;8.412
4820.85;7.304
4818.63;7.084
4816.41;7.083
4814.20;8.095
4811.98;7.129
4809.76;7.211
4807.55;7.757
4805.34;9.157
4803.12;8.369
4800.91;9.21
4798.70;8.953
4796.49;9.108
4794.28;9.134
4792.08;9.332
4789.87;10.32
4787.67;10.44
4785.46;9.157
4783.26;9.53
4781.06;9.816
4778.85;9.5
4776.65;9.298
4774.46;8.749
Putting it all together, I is 11.1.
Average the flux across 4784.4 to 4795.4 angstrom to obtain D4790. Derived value 9.68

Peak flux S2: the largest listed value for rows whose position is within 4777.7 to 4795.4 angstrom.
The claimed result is 10.44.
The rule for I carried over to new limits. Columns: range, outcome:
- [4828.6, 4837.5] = 10.3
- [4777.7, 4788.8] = 9.69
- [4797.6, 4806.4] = 8.92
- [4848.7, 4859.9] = 10.8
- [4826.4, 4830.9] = 9.5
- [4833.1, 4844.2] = 10.7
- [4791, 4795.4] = 9.24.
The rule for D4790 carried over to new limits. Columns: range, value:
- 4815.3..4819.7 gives 7.1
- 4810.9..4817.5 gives 7.44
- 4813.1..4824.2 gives 7.61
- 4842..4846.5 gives 11.3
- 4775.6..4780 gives 9.39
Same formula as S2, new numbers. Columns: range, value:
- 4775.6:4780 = 9.5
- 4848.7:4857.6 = 11.56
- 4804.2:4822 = 9.157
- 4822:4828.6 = 10.78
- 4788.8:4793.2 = 10.32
